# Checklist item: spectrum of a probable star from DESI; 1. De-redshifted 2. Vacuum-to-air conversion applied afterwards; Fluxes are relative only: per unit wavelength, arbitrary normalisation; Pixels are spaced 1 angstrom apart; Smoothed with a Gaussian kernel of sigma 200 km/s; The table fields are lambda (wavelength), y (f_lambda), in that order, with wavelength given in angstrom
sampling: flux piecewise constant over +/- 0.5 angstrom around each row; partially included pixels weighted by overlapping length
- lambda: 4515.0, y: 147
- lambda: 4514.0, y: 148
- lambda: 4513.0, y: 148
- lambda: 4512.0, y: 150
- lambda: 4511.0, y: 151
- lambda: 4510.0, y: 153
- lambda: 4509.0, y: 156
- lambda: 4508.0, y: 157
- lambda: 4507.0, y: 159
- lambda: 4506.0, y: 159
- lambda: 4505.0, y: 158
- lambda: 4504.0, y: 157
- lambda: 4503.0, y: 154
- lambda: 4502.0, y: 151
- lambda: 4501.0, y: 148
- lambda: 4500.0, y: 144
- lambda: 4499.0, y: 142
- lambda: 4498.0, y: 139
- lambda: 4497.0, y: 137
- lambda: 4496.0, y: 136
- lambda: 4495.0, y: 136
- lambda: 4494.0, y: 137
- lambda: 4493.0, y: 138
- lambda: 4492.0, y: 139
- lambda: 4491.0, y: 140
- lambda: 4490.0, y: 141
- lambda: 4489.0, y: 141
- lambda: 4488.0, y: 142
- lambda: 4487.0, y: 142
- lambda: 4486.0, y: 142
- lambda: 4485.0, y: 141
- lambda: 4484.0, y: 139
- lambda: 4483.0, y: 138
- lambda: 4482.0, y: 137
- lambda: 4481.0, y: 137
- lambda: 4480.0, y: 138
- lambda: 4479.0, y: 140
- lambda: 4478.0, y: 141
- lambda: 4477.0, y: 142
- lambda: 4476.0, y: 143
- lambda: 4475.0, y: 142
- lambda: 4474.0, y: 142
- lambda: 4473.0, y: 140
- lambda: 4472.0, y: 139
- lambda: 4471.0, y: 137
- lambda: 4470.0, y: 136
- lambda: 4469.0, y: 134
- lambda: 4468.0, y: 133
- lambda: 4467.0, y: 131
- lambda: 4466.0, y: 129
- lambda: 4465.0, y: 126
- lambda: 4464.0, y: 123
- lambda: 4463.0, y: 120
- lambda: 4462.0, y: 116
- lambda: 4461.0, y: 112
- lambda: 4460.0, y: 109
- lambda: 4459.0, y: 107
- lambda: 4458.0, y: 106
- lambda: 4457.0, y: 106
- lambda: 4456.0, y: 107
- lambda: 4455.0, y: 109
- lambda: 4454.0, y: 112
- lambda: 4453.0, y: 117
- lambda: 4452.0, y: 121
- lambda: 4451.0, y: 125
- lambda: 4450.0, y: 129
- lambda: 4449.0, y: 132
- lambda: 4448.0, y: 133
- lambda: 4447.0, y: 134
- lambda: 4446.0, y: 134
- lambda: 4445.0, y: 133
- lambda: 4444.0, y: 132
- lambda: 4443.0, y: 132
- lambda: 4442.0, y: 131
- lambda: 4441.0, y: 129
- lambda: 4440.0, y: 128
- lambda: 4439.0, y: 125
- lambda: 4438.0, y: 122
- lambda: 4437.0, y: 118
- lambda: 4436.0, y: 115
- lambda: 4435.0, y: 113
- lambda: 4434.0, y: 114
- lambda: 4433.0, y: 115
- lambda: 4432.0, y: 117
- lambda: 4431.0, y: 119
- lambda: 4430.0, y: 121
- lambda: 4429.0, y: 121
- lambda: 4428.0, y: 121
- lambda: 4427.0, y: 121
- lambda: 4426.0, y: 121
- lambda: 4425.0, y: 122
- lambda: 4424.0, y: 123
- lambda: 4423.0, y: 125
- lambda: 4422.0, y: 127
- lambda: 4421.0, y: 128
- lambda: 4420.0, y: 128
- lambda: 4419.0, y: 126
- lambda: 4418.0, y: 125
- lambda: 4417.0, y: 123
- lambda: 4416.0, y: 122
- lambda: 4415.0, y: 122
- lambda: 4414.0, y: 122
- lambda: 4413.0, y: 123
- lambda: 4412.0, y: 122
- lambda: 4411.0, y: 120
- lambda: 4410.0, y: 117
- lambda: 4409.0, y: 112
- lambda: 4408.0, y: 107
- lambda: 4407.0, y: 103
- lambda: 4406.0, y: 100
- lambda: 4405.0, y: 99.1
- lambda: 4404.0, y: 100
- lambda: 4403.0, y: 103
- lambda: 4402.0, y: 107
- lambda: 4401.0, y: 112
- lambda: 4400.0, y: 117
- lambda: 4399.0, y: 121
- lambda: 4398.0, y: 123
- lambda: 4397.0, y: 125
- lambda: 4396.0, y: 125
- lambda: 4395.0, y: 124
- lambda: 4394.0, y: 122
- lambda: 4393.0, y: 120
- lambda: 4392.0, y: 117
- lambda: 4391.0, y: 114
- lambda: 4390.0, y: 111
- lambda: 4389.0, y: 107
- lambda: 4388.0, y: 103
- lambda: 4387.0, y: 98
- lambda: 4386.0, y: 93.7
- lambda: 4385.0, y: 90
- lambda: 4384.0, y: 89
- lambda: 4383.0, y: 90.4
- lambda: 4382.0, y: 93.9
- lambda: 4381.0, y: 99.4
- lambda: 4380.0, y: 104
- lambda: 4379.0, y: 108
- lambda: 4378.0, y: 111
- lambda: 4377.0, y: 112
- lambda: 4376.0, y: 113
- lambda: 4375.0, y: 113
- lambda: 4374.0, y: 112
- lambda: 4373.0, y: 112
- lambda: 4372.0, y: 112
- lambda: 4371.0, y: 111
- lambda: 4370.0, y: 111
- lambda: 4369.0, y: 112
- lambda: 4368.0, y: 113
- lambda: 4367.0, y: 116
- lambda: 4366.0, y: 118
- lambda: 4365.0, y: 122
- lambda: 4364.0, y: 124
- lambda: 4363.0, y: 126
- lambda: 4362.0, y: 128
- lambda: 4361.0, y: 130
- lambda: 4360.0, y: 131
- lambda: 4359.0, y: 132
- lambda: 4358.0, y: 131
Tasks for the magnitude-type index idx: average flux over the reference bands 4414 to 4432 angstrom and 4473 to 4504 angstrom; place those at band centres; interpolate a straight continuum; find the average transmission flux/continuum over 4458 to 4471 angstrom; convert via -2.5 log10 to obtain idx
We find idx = 0.10 mag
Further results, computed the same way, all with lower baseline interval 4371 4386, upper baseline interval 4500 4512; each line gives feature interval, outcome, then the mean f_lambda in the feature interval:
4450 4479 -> 0.10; 126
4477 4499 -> 0.06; 139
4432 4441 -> 0.07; 119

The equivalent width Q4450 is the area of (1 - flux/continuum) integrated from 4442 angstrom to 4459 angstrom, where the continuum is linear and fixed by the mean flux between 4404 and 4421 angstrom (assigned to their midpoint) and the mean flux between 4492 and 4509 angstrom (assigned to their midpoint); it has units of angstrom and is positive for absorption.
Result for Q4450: 1.0 angstrom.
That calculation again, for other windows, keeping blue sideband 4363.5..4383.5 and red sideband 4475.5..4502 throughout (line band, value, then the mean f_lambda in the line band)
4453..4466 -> 1.9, 114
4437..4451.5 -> -0.1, 130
